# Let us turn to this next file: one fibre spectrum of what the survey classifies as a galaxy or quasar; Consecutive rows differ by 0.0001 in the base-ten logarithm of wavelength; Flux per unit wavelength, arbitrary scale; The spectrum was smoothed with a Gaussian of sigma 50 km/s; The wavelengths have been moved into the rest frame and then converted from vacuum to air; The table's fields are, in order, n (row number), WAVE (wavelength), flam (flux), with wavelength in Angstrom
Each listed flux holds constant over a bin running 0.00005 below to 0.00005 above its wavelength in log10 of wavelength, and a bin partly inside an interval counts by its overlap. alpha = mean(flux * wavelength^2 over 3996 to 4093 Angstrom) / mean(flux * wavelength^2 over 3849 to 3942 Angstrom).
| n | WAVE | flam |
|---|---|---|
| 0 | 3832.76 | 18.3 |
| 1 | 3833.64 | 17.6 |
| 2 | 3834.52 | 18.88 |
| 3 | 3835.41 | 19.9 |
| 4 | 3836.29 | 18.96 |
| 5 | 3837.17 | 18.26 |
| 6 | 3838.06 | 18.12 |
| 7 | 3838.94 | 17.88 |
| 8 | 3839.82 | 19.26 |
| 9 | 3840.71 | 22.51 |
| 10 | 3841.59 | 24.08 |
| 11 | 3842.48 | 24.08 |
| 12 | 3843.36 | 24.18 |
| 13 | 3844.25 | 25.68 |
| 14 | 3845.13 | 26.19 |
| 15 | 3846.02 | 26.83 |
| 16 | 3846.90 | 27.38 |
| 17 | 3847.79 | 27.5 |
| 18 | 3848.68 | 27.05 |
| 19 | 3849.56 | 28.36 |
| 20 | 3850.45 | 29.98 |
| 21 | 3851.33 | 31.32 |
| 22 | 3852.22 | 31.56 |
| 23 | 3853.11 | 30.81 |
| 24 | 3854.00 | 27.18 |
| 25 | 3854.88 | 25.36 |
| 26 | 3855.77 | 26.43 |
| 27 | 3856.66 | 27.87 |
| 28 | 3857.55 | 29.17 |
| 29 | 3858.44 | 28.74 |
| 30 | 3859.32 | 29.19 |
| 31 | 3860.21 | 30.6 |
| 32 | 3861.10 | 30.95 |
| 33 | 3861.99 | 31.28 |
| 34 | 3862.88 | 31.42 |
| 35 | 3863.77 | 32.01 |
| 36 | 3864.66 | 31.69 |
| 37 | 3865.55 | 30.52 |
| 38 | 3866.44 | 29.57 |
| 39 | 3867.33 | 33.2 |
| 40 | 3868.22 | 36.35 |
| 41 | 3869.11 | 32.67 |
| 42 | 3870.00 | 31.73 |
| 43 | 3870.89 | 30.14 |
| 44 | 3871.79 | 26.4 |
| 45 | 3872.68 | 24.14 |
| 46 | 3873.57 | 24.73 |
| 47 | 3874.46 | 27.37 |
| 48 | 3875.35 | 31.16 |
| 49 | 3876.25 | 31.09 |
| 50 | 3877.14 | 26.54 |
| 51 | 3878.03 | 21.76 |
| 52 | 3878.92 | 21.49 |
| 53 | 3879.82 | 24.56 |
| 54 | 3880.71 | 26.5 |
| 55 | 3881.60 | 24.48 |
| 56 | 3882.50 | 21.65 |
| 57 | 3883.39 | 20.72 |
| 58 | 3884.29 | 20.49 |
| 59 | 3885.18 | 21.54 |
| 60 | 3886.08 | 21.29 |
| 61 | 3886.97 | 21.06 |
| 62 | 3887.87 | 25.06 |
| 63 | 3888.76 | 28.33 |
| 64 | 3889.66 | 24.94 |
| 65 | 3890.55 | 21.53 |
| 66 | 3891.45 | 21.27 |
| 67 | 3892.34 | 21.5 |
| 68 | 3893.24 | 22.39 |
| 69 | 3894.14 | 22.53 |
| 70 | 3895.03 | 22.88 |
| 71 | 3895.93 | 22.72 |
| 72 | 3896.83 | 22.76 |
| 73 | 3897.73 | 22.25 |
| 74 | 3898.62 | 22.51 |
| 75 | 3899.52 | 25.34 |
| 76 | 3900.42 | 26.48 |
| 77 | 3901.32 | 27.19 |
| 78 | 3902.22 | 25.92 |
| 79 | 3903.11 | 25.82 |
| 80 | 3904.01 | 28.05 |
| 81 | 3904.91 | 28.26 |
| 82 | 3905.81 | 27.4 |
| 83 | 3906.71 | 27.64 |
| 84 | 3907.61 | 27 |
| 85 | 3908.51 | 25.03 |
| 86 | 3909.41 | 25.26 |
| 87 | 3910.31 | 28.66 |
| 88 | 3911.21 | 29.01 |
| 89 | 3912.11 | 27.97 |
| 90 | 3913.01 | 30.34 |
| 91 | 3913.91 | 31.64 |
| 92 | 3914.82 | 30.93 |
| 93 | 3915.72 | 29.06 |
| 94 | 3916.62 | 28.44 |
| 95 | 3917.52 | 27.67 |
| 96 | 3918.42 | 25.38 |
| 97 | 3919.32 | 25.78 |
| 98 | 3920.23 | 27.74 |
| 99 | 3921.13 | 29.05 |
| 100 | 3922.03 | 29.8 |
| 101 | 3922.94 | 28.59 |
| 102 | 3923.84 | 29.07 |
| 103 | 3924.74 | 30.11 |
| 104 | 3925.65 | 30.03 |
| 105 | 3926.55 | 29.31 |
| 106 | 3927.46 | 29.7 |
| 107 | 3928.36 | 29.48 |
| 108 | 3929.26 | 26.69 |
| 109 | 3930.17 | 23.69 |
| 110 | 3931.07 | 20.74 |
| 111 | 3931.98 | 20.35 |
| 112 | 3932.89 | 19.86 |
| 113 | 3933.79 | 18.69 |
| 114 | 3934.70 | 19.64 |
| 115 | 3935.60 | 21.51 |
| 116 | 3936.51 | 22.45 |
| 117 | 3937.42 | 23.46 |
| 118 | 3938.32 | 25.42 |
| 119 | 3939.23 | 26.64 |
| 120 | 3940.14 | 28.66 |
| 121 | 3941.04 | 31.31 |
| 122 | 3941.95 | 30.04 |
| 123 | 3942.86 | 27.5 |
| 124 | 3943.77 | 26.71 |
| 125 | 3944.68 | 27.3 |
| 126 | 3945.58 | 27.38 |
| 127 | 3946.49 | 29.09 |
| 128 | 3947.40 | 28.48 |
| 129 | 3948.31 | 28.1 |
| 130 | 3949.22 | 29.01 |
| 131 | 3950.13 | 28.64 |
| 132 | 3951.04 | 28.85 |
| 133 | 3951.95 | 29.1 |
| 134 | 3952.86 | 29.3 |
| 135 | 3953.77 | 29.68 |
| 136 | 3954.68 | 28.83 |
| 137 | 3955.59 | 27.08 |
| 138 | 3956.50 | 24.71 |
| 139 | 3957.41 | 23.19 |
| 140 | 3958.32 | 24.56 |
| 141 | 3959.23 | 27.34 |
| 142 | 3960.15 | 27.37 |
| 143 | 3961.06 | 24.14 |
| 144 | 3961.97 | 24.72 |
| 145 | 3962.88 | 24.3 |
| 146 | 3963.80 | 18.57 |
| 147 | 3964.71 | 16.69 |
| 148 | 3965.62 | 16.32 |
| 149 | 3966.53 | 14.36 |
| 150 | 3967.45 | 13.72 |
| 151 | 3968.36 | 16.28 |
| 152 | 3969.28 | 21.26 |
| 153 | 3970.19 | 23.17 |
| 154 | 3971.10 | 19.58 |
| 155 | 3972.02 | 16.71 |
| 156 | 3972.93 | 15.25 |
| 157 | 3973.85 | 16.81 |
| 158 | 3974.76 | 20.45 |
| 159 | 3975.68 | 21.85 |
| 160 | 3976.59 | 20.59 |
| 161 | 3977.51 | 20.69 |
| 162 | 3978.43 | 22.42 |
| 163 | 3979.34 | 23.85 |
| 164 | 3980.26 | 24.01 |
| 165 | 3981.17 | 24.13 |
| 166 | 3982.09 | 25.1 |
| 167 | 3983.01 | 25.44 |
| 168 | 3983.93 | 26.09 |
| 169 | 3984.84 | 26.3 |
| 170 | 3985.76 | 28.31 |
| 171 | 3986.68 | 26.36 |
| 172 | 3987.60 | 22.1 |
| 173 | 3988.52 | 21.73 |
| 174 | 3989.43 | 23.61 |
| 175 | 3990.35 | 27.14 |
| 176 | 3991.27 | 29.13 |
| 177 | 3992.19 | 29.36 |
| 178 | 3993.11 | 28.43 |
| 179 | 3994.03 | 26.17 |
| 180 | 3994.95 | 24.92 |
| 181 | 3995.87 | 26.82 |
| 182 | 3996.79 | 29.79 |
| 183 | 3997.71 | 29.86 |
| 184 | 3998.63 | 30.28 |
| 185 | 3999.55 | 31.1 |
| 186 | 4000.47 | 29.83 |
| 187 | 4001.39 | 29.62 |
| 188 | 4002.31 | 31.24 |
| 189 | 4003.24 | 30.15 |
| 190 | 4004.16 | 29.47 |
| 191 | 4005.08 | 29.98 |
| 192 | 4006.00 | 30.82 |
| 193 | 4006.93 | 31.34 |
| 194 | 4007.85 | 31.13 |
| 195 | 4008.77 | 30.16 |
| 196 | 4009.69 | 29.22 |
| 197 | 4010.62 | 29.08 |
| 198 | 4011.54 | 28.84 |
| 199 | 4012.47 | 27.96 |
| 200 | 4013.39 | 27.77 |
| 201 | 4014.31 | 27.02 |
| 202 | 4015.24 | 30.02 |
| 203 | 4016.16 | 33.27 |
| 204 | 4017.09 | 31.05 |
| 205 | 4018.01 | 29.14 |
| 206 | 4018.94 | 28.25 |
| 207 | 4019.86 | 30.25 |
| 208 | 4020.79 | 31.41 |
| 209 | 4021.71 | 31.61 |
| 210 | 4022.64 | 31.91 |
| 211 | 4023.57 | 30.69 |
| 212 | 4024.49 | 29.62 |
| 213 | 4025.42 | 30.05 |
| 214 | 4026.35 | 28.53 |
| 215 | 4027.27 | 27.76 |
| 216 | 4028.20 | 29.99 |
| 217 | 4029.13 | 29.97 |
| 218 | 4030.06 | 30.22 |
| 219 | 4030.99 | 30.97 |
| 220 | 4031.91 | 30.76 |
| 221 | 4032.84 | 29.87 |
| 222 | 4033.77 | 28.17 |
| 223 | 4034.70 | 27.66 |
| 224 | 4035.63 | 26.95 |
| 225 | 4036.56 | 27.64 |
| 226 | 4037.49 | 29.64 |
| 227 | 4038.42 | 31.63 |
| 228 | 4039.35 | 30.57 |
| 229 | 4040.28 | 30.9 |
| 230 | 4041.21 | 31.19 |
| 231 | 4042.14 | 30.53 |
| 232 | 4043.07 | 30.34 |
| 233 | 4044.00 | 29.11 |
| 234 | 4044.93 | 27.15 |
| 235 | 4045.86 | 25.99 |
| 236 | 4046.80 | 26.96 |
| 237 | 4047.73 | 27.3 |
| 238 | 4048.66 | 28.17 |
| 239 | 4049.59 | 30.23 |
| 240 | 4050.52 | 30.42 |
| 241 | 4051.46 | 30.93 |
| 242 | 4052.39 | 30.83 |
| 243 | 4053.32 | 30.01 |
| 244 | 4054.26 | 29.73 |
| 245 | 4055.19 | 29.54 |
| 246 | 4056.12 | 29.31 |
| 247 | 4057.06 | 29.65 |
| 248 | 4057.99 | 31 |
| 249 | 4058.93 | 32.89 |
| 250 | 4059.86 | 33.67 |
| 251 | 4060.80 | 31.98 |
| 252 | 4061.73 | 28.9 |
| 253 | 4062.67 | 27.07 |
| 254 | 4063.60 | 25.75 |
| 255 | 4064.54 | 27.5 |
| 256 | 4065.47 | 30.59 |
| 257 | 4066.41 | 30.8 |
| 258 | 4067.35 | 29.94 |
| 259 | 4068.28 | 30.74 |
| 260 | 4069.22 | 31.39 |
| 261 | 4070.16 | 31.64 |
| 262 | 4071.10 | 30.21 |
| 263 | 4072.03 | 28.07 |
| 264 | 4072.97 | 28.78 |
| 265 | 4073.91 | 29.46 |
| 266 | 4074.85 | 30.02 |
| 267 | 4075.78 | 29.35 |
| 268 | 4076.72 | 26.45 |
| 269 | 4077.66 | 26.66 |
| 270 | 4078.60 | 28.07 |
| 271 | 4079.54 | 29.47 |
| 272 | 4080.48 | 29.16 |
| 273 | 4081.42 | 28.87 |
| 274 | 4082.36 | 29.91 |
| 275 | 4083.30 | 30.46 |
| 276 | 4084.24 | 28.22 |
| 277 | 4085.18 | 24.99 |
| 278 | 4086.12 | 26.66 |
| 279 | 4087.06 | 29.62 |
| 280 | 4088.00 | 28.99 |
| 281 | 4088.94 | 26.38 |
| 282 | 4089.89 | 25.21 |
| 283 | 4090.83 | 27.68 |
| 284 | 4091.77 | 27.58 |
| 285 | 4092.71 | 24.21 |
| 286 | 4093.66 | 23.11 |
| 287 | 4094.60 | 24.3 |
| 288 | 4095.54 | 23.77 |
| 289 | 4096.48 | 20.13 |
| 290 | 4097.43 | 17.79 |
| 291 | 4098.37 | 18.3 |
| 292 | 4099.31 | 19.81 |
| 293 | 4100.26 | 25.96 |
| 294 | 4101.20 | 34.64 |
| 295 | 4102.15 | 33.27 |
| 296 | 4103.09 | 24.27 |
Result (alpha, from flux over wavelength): 1.2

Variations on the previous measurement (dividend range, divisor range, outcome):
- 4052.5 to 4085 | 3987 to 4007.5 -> 1.08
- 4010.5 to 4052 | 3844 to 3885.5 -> 1.15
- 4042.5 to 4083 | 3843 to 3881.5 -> 1.14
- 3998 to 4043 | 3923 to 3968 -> 1.23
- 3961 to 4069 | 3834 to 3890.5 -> 1.13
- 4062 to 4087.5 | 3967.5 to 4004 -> 1.22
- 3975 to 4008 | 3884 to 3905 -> 1.19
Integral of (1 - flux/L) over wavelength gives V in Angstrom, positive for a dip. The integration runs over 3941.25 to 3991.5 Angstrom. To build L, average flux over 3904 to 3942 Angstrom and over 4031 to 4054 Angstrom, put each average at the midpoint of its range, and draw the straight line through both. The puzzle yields 6.6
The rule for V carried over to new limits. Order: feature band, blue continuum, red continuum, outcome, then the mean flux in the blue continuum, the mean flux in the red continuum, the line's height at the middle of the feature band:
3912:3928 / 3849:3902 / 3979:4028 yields -1.0 Angstrom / 26.7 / 28.5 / 27.3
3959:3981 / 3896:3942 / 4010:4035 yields 6.0 Angstrom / 26.5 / 29.7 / 28.1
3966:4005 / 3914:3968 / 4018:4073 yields 4.5 Angstrom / 25.8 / 29.7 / 27.5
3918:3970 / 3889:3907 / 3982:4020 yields 1.7 Angstrom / 24.5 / 28.4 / 26.3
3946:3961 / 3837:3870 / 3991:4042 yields 0.7 Angstrom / 27.9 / 29.6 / 28.9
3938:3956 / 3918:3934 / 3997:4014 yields -0.7 Angstrom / 26.4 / 29.9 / 27.3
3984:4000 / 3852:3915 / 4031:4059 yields 0.8 Angstrom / 26.8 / 29.5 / 28.6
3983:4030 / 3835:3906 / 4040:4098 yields -2.0 Angstrom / 26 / 28.4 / 27.7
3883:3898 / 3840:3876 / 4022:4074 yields 3.3 Angstrom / 28.6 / 29.7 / 28.8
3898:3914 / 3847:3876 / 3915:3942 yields 0.2 Angstrom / 29.6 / 26.3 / 27.4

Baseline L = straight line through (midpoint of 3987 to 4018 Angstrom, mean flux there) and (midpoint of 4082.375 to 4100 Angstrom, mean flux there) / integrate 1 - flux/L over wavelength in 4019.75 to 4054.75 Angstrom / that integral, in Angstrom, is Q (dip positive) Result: -3.0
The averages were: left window 28.7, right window 25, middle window 29.6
